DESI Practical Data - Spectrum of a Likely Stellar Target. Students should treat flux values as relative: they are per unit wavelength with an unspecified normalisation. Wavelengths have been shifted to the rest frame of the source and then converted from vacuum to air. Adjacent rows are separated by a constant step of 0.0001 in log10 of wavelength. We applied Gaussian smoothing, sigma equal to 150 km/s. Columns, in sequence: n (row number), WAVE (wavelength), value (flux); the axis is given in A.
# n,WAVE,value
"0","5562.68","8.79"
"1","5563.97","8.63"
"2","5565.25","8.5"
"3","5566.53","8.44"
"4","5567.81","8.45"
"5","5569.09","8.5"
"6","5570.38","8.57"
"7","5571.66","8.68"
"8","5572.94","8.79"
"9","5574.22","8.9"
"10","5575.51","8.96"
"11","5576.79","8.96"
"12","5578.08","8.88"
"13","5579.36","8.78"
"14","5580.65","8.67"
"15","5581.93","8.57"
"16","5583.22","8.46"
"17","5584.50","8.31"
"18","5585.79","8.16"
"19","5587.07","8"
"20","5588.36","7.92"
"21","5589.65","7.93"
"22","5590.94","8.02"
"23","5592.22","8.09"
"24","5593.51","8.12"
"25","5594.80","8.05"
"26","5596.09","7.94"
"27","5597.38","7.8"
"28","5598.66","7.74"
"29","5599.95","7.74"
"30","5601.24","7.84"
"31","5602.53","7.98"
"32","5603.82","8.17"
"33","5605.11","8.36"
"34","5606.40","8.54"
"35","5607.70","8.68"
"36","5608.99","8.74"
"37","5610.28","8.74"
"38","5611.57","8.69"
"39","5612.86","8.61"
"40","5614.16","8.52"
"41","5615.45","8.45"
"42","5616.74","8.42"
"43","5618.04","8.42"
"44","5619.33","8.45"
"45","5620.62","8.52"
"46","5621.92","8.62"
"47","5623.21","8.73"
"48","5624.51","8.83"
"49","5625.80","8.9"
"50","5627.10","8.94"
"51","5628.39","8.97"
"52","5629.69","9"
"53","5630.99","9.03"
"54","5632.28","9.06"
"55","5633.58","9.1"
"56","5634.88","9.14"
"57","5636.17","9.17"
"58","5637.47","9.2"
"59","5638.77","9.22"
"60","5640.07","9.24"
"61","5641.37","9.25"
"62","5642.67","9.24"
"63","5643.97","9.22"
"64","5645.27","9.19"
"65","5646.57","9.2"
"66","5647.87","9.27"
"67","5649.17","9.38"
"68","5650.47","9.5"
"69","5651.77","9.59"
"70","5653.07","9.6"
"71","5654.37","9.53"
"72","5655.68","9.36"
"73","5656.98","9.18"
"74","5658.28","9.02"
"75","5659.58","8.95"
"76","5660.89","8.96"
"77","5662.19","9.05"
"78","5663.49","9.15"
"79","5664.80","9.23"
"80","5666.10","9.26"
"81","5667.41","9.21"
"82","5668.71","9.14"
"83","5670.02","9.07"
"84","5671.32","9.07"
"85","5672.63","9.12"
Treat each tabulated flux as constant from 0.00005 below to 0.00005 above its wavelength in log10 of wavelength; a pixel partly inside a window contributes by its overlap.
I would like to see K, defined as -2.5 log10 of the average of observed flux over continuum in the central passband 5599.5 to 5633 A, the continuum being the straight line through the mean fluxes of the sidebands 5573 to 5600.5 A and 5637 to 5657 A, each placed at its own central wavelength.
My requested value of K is 0.03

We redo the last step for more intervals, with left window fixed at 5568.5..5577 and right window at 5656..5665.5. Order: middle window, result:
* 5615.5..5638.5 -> 0.01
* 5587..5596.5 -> 0.11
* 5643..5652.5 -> -0.03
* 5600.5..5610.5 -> 0.07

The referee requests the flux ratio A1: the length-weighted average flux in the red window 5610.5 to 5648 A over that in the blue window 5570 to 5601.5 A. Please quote 1.07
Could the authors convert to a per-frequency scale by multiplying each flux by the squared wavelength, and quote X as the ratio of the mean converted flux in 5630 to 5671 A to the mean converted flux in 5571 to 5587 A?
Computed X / 1.1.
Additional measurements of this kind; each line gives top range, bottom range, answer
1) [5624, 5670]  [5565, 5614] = 1.12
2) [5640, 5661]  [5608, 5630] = 1.08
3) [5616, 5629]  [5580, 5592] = 1.07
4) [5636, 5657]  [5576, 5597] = 1.15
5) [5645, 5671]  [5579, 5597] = 1.16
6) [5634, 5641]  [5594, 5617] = 1.12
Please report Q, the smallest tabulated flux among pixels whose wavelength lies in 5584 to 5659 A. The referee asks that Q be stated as 7.74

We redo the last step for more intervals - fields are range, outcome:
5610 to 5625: 8.42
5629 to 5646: 9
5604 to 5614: 8.36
